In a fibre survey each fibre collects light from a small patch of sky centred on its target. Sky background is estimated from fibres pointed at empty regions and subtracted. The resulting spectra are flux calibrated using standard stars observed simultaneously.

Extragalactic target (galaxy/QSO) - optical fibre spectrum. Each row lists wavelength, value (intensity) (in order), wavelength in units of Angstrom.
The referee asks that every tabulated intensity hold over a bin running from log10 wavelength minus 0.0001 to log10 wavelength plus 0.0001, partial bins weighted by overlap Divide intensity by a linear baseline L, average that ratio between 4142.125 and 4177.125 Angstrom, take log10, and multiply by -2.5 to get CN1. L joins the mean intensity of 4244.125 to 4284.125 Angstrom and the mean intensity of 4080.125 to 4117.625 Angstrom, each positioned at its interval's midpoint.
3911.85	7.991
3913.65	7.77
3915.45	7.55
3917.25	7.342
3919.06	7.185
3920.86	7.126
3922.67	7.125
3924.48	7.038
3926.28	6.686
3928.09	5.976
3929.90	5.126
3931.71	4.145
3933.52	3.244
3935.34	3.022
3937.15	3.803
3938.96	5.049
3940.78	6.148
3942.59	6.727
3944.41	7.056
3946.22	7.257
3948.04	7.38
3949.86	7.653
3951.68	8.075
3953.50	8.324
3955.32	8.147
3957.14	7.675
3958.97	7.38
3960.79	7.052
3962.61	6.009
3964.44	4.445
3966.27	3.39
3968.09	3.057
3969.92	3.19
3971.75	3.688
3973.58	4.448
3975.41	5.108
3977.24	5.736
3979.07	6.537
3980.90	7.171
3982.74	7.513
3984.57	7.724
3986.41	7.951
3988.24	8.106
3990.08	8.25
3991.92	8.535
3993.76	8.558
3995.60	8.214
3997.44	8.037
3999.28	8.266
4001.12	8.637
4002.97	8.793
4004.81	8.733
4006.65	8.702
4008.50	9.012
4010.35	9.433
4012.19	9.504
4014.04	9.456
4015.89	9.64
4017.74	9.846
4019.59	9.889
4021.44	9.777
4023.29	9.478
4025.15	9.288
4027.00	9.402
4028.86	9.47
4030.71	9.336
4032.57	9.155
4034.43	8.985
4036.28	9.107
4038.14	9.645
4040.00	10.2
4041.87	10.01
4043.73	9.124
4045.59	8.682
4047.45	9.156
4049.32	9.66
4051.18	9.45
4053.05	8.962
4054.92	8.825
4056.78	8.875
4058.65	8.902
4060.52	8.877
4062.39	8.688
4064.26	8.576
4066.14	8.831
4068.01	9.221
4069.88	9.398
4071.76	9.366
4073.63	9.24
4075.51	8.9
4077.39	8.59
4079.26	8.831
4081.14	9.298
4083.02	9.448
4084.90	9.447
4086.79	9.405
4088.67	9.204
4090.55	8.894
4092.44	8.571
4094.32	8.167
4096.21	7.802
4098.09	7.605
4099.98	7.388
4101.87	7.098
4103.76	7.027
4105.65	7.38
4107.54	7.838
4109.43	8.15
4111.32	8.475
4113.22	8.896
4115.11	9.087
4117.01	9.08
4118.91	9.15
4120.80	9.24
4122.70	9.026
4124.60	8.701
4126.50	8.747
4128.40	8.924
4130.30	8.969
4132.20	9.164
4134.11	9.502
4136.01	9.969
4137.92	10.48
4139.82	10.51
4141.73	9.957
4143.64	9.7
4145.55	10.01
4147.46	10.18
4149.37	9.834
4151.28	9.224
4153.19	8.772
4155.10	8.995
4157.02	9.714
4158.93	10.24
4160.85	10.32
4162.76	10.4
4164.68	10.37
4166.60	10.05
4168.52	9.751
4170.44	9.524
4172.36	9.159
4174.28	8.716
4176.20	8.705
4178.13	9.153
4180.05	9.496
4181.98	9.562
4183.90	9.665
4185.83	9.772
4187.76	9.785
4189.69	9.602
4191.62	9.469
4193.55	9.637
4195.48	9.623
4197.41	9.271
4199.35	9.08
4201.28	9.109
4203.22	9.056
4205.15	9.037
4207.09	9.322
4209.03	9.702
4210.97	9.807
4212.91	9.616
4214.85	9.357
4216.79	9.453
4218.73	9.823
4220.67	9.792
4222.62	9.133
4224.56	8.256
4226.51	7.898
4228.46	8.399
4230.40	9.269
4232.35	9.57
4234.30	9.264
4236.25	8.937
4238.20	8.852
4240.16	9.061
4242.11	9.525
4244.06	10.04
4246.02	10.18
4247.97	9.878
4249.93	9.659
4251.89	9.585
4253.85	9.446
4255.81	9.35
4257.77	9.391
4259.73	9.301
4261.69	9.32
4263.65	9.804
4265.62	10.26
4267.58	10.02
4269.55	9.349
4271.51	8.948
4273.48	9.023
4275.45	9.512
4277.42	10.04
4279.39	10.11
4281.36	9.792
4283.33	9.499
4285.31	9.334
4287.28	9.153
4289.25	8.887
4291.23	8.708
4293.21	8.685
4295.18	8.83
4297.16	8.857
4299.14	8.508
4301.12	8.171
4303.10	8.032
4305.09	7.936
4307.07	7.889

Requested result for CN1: -0.09 mag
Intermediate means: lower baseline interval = 8.41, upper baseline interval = 9.63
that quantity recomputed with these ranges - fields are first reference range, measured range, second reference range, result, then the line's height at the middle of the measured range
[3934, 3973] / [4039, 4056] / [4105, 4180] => -0.223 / 7.61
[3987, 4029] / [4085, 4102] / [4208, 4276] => 0.098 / 9.13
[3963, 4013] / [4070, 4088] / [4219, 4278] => -0.168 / 7.86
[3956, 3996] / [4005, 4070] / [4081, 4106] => -0.250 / 7.38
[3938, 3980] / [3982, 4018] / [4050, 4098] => -0.213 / 7.09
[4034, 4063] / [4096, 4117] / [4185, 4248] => 0.166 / 9.25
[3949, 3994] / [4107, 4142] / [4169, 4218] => -0.080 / 8.5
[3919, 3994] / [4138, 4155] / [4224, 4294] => -0.191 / 8.2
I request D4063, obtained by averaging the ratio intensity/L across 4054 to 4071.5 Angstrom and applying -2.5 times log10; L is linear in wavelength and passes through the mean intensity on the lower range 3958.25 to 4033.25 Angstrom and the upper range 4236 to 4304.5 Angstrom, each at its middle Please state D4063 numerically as -0.11 mag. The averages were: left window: 7.71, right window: 9.31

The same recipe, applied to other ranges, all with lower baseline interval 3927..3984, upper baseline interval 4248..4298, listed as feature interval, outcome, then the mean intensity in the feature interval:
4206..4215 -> -0.10 mag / 9.57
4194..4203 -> -0.09 mag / 9.27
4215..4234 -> -0.03 mag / 9.09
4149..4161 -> -0.18 mag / 9.53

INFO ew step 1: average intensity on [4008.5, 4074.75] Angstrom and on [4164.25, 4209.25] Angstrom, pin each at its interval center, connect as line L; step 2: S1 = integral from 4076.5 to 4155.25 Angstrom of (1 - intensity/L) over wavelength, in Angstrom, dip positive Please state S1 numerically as 3.7 Angstrom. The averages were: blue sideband 9.29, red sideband 9.43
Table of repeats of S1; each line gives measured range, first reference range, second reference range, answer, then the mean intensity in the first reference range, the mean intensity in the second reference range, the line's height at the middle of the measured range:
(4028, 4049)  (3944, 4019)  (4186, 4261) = -4.1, 7.38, 9.36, 7.84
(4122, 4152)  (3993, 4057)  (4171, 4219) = -0.8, 9.19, 9.39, 9.32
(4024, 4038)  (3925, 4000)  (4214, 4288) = -4.4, 6.34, 9.41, 7.07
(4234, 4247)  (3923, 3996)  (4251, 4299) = -0.6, 6.26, 9.37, 9.03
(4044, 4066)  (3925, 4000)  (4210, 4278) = -4.9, 6.34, 9.4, 7.35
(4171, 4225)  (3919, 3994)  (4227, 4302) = -4.5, 6.25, 9.32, 8.66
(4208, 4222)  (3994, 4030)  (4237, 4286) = -0.2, 9.13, 9.57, 9.49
